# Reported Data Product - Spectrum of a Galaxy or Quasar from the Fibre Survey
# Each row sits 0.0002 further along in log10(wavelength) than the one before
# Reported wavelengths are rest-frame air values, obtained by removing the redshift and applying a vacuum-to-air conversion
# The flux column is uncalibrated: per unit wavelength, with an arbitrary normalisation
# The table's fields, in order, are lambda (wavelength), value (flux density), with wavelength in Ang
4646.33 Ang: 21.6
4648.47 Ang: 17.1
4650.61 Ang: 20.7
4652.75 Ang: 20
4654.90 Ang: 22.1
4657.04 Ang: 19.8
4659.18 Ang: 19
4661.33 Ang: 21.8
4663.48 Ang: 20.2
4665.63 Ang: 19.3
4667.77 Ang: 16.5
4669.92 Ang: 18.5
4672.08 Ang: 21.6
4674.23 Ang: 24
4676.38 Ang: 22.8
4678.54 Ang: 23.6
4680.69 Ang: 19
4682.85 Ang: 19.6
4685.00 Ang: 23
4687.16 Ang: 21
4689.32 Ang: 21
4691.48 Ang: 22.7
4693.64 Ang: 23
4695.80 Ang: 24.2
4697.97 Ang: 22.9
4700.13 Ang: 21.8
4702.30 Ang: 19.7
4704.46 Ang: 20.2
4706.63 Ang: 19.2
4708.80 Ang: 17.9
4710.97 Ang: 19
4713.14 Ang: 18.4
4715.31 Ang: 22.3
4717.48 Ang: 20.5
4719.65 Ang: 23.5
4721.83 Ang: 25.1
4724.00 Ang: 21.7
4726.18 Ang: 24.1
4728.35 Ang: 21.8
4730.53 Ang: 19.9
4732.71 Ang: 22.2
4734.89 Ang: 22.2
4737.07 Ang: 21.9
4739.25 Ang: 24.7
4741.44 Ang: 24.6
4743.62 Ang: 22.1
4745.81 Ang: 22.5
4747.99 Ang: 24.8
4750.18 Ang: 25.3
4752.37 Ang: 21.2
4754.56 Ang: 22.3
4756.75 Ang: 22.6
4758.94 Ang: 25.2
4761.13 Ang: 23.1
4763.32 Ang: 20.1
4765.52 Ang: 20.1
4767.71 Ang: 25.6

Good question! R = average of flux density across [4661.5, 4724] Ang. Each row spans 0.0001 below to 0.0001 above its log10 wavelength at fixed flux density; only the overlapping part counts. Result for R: 21.1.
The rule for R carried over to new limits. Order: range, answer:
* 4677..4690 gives 21.3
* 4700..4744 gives 21.6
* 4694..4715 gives 20.5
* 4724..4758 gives 22.8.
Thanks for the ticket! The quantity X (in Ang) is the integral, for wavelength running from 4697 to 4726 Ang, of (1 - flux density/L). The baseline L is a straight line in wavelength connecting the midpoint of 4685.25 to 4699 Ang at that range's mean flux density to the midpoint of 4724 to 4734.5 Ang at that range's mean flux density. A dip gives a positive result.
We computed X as 1.55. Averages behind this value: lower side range 22.5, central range 21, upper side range 22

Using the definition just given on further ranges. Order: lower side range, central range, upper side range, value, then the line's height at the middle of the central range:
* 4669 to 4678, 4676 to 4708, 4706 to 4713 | -2.1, 20.2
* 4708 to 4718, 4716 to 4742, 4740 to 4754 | -1.5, 21.4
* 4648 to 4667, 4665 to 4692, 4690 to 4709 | -0.3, 20.7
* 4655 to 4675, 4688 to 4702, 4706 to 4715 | -2.2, 19.3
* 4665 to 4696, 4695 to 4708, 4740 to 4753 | 0.5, 22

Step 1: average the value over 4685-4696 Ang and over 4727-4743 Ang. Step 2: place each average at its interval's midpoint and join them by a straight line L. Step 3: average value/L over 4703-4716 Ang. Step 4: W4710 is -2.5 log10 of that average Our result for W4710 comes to 0.154 mag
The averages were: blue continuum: 22.3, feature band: 19.4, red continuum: 22.5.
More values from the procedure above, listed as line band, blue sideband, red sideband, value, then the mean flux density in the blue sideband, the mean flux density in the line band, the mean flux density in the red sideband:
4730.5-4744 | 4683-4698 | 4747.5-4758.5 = 0.01 mag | 22.3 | 22.7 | 23.3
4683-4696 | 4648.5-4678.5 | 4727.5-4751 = -0.04 mag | 20.5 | 22.2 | 22.9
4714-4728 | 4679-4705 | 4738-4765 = -0.02 mag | 21.6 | 22.8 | 23.1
